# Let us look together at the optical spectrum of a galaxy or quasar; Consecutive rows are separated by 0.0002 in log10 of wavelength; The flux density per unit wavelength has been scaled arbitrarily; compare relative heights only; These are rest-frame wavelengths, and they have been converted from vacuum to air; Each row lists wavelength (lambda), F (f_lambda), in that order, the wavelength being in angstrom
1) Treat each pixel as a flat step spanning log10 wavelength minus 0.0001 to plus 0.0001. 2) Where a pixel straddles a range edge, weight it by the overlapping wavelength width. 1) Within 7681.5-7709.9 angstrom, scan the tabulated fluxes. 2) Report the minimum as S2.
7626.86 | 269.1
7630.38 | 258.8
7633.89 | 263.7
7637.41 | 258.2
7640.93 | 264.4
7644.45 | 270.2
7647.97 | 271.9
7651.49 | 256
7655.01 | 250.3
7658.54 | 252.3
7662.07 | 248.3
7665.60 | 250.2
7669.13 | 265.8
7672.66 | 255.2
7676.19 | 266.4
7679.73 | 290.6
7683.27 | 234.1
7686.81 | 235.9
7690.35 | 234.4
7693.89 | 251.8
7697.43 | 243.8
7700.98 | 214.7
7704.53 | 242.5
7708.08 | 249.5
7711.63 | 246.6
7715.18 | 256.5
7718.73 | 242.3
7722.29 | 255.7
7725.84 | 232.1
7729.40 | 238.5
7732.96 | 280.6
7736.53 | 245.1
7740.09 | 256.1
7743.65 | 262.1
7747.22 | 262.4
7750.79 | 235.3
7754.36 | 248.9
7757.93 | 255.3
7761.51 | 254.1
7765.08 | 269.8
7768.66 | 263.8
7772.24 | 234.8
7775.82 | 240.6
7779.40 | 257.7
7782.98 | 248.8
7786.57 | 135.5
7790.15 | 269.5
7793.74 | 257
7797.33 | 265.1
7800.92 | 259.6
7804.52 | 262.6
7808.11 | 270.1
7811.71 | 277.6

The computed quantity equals 214.7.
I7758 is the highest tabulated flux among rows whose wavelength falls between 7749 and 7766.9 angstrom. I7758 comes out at 269.8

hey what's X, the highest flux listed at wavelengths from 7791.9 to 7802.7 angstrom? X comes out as 265.1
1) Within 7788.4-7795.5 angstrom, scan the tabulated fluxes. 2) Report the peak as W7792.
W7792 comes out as 269.5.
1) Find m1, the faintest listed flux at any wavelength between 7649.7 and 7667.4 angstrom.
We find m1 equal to 248.3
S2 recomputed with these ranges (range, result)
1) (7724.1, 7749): 232.1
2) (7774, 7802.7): 135.5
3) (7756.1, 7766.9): 254.1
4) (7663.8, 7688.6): 234.1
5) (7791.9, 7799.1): 257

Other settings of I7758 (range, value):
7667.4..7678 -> 266.4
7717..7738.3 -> 280.6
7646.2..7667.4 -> 271.9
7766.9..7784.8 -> 263.8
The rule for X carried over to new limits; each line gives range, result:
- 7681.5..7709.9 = 251.8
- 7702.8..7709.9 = 249.5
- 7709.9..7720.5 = 256.5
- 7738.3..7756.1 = 262.4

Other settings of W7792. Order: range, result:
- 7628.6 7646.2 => 270.2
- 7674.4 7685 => 290.6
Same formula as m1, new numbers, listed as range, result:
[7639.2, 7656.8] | 250.3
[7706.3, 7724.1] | 242.3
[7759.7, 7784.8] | 234.8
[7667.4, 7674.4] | 255.2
